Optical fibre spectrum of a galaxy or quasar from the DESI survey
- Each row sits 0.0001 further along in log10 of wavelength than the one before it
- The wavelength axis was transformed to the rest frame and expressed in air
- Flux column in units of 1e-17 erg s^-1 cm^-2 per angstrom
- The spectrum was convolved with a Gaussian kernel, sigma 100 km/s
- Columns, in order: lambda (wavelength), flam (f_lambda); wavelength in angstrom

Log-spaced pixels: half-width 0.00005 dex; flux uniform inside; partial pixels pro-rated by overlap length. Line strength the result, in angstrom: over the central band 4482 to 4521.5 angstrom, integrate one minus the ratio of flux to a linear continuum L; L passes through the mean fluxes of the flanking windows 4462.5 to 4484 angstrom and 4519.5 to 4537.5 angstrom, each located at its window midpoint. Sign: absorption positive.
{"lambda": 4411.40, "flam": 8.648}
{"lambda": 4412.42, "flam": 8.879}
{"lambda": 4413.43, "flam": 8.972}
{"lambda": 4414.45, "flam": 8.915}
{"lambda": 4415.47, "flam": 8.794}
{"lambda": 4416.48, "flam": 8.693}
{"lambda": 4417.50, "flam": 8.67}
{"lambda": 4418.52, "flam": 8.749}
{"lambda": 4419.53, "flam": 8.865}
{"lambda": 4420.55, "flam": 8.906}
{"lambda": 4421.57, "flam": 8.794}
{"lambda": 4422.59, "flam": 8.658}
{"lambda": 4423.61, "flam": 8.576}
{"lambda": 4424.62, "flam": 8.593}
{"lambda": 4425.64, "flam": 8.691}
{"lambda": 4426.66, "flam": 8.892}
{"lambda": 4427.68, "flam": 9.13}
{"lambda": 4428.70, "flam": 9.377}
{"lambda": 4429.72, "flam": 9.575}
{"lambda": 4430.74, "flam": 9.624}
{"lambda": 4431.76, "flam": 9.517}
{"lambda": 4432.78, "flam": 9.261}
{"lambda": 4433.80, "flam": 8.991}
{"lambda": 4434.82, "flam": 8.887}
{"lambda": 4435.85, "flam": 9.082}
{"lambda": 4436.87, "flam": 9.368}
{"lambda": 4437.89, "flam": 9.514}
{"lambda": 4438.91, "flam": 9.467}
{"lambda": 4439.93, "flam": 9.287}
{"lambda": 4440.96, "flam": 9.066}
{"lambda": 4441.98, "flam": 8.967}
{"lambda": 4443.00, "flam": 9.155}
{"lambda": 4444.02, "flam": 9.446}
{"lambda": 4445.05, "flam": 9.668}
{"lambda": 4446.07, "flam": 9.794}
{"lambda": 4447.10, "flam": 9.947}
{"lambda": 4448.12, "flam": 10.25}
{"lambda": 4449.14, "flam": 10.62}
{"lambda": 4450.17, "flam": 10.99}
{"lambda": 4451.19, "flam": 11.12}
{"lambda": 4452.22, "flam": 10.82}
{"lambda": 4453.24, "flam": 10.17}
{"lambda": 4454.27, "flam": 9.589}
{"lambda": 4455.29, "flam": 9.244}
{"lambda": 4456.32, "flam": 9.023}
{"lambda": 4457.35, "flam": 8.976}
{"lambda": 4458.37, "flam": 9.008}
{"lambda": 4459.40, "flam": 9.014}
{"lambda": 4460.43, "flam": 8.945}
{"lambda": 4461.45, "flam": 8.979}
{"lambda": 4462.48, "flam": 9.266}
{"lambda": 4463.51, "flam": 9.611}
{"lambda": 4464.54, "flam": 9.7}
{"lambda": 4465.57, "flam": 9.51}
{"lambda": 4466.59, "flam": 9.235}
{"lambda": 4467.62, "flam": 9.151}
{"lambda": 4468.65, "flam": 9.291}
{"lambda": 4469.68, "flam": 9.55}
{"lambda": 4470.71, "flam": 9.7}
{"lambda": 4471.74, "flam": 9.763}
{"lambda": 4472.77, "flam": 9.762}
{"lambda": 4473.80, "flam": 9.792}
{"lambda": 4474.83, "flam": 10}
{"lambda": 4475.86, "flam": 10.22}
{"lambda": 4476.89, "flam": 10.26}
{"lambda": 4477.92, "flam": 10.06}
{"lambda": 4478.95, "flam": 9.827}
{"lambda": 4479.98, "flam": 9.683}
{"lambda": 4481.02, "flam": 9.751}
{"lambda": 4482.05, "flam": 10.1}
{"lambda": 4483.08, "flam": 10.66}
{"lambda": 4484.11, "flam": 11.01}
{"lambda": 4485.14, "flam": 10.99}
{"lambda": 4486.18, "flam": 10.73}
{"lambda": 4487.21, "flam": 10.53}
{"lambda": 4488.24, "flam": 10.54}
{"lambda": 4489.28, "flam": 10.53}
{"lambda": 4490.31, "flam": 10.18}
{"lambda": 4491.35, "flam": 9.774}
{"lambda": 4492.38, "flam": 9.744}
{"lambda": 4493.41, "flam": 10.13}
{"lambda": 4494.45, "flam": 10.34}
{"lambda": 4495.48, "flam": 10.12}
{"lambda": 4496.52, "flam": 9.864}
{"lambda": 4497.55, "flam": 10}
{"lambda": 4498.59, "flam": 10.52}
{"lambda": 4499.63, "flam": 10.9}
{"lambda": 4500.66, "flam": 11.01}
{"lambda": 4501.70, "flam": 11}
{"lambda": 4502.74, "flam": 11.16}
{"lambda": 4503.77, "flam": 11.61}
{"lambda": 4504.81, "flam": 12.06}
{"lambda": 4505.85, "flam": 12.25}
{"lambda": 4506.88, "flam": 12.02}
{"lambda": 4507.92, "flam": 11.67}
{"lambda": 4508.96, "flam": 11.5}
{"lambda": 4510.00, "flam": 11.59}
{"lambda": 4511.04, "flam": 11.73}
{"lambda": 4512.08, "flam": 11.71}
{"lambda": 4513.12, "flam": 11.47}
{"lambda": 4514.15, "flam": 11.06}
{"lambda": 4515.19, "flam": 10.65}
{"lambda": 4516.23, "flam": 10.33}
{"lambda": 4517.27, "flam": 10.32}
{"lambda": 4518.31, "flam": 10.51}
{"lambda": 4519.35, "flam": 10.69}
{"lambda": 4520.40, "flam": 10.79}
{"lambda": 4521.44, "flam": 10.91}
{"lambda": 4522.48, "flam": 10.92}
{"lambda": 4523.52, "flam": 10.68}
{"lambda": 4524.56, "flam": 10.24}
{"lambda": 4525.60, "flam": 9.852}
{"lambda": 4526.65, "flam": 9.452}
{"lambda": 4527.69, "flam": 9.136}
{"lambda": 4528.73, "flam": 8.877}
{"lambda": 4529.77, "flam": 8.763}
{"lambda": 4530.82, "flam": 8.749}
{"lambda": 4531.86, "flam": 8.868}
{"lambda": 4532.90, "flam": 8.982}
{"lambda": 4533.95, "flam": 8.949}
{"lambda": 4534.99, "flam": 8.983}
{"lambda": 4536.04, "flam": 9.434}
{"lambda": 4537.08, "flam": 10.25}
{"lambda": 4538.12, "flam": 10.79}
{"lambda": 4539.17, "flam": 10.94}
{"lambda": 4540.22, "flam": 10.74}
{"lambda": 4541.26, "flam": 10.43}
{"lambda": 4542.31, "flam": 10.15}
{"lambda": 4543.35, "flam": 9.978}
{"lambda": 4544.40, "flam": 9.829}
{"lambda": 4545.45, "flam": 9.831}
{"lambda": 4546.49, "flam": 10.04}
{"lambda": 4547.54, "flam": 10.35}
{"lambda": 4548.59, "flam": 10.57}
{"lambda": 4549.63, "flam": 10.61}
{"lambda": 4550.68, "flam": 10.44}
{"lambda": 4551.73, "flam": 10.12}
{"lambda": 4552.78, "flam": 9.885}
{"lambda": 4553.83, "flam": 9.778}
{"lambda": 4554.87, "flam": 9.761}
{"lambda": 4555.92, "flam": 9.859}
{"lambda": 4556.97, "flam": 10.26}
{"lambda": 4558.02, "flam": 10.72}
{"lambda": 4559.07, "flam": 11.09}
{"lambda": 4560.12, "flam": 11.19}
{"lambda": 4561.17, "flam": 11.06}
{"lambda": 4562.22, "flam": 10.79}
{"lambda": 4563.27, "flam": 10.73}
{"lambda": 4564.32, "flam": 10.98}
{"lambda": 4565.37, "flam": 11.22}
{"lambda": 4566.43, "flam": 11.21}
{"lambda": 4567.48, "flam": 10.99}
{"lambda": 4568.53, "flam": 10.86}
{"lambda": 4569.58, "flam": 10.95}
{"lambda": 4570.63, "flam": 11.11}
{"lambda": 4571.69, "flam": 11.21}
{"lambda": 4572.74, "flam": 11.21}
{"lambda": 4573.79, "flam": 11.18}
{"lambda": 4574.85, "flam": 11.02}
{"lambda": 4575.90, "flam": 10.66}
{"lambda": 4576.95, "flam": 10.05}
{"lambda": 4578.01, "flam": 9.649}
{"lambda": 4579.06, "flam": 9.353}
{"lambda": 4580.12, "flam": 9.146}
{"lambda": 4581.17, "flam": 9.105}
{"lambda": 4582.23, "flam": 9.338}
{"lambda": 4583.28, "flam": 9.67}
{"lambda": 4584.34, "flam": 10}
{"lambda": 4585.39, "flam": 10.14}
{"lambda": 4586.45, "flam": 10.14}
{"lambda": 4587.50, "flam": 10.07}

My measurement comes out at -4.6 angstrom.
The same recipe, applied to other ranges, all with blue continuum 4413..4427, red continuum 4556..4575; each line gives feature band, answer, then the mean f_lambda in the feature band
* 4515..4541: 1.10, 9.95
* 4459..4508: -2.41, 10.2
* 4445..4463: -0.92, 9.75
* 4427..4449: -0.92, 9.42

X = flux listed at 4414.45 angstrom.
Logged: 8.915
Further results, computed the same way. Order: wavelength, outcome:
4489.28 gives 10.53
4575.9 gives 10.66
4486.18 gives 10.73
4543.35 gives 9.978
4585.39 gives 10.14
